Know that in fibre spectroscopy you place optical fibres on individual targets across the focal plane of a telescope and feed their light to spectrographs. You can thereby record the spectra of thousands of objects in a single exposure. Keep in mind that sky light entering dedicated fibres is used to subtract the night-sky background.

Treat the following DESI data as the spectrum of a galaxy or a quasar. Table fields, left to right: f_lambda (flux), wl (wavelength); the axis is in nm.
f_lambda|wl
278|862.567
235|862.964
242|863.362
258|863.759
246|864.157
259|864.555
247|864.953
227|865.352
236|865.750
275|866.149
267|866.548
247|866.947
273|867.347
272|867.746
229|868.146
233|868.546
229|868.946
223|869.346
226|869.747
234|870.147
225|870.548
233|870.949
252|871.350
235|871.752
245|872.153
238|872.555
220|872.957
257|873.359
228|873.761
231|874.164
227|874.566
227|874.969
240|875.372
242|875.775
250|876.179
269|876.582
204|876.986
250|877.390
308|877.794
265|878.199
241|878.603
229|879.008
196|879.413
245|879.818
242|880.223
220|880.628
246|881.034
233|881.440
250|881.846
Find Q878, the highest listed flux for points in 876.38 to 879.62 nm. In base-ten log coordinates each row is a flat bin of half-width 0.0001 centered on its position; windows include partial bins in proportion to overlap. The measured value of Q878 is 308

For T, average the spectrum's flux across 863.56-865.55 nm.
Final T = 247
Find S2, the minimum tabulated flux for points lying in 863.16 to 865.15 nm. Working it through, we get 242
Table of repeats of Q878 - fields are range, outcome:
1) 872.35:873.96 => 257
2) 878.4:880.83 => 245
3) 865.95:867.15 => 275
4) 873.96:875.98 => 242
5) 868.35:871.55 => 252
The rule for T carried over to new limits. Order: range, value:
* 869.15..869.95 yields 225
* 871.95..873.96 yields 238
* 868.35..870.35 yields 229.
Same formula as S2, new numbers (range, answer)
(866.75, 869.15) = 229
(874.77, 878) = 204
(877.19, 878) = 250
